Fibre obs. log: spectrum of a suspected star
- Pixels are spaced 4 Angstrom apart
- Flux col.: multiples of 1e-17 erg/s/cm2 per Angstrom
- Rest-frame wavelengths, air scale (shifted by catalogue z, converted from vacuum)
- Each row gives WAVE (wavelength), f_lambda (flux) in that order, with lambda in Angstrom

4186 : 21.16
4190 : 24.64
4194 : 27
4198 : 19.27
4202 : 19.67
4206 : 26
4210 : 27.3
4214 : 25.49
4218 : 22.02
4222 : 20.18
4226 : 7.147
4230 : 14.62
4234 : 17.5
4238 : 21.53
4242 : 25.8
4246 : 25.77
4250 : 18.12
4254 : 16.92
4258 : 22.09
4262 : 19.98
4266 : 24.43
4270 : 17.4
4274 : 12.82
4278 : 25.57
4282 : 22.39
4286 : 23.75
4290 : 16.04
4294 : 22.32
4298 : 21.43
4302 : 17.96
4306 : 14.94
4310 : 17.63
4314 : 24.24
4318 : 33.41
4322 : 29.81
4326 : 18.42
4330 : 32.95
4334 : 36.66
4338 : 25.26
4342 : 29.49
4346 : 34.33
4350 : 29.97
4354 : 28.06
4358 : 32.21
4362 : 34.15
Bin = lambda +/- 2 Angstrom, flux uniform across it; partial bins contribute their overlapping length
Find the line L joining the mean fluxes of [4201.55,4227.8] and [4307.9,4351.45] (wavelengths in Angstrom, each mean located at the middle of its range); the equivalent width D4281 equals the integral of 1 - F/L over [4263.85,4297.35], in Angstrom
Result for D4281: 6.23 Angstrom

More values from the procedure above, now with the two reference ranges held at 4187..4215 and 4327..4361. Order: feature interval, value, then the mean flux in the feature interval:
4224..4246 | 6.6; 18.1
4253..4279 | 7.0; 19.8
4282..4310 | 8.9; 19.5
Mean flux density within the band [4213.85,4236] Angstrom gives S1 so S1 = 17.2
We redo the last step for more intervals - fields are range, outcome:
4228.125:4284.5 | 20.4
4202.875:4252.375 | 20.9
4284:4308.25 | 19.4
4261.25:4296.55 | 20.6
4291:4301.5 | 20.8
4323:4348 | 29.5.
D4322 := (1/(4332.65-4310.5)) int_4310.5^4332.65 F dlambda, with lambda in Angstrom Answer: 27.3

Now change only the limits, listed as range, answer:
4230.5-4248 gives 22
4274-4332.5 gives 22.7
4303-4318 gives 20.8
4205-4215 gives 26.4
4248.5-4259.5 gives 18.9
